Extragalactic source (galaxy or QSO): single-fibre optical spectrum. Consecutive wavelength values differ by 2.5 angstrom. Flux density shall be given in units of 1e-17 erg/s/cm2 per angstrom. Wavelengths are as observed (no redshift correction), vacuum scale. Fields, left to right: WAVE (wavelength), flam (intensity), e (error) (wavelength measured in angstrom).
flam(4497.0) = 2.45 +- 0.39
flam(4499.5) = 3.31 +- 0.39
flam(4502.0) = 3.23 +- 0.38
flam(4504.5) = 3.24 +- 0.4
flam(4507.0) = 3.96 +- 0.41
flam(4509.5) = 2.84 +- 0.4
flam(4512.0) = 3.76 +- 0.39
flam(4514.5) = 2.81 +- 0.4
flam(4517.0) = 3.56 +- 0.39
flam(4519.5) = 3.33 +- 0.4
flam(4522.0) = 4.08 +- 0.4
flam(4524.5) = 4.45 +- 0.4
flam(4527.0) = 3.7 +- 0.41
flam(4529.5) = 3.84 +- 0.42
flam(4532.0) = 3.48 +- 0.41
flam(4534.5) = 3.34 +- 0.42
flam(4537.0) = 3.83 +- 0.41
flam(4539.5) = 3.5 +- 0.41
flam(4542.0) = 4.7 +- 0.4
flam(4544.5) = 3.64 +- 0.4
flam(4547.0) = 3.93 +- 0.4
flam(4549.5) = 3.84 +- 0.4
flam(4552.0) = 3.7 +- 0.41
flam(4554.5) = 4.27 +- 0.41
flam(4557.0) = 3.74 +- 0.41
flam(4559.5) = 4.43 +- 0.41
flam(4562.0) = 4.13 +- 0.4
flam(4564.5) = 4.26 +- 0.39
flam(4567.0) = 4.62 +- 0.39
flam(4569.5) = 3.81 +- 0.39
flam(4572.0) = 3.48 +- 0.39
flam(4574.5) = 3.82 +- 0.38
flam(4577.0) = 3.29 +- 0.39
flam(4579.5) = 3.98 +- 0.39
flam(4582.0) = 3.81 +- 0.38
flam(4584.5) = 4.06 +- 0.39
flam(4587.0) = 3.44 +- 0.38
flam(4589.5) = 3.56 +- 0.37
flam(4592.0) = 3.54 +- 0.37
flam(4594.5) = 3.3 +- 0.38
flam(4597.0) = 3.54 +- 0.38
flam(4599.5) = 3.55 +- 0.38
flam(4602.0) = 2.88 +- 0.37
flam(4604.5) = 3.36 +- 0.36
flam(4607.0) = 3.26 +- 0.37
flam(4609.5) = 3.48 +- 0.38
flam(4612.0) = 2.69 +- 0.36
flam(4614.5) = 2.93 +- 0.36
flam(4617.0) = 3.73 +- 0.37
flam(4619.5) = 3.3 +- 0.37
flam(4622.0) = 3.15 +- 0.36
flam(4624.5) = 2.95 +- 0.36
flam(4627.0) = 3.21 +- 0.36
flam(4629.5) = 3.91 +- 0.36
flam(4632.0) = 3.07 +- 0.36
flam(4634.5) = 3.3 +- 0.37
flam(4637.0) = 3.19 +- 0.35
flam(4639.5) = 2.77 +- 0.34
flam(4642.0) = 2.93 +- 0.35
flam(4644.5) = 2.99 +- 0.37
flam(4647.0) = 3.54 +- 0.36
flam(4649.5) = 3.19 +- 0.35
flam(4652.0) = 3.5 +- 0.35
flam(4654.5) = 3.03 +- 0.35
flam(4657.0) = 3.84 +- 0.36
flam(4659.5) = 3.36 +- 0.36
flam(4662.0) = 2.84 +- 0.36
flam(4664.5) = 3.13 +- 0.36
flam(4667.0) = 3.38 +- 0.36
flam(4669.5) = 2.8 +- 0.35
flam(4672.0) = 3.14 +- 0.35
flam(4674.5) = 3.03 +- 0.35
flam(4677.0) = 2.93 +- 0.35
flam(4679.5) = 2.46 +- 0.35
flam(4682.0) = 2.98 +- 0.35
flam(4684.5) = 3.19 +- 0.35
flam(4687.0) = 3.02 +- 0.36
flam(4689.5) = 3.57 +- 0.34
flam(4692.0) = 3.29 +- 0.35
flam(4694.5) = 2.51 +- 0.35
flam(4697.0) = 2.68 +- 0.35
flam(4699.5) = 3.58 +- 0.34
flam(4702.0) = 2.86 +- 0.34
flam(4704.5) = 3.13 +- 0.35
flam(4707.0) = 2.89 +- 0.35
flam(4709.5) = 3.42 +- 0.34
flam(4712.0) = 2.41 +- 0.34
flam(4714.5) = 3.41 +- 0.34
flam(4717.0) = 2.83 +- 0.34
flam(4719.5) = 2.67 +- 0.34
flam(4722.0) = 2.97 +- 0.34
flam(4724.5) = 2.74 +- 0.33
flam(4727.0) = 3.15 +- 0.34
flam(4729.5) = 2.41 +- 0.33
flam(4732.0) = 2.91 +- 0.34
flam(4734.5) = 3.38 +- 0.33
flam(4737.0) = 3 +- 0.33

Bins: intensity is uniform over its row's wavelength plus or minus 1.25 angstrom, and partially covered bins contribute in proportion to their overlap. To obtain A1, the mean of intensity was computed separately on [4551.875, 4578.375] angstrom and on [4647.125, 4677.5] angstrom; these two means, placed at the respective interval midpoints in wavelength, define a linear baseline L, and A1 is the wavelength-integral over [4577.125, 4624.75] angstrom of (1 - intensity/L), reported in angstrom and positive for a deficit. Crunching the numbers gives 3.7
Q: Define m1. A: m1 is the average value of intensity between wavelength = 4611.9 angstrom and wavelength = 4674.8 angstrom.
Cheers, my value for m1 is 3.2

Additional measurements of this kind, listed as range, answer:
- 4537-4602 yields 3.82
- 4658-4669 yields 3.17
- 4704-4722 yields 2.96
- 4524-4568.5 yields 3.96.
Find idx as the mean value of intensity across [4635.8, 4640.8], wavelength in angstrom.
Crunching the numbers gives 2.98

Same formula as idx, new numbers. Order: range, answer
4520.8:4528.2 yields 4.08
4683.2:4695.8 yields 3.11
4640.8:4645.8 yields 2.97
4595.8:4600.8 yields 3.54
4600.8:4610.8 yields 3.24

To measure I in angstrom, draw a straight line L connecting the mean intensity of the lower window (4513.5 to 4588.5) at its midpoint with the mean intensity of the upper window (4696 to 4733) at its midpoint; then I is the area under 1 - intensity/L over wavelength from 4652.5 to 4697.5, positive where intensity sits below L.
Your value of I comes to 1.09 angstrom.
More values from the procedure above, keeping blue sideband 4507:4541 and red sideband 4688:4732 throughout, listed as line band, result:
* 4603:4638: 0.2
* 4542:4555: -1.5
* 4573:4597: -1.7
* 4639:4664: -0.3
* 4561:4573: -2.1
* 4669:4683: 0.9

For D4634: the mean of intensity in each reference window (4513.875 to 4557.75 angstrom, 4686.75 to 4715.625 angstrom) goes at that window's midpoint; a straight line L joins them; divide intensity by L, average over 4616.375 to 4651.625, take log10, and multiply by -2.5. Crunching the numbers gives 0.04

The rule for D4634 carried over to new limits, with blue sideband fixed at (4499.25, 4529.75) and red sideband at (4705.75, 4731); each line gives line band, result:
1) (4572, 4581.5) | -0.10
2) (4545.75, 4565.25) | -0.18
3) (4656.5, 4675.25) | -0.04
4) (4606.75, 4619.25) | 0.00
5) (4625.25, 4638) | -0.05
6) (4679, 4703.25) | -0.02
